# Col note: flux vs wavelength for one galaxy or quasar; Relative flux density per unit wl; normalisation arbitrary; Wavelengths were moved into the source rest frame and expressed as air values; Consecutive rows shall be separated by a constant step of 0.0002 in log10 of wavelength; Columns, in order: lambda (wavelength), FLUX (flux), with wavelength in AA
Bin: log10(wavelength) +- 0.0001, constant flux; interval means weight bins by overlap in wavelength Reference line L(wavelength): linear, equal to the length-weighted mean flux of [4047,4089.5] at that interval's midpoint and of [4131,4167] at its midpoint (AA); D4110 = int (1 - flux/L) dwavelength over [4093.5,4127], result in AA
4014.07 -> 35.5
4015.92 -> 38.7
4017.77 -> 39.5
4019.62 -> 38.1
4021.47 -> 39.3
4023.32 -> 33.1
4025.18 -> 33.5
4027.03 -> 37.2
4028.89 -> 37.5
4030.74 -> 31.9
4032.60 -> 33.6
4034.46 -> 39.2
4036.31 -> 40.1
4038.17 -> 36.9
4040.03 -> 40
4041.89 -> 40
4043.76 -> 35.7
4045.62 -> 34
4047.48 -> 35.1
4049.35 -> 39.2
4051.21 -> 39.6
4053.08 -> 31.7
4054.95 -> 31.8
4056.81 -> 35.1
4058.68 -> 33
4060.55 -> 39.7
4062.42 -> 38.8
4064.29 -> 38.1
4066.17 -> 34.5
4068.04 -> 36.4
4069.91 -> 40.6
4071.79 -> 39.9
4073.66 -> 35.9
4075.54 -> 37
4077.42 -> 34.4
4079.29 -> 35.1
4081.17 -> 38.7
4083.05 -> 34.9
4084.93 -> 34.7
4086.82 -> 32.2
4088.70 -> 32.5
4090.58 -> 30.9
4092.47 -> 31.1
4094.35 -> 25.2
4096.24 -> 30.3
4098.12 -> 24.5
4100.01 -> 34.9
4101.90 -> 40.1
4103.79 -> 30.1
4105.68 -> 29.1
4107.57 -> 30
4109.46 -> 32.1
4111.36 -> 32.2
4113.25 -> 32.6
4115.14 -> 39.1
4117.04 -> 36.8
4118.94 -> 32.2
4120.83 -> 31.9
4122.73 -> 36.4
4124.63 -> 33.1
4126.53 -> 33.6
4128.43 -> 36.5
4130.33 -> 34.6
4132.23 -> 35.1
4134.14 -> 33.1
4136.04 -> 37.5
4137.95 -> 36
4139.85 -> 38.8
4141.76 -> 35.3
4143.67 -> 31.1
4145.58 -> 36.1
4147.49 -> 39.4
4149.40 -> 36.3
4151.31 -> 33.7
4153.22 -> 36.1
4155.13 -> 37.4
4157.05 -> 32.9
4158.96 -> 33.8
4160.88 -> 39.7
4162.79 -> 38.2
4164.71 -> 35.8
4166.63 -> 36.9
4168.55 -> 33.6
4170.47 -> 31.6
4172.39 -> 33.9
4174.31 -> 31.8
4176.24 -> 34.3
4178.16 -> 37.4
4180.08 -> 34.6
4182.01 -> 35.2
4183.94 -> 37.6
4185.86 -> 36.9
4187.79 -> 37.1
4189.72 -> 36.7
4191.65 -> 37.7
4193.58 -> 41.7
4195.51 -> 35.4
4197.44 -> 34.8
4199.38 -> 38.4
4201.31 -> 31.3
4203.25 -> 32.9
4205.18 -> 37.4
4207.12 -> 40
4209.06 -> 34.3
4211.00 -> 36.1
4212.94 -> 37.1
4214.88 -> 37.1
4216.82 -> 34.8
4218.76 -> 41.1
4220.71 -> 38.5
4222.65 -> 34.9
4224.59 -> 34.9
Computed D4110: 3.3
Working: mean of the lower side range 36.1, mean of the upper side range 35.9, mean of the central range 32.5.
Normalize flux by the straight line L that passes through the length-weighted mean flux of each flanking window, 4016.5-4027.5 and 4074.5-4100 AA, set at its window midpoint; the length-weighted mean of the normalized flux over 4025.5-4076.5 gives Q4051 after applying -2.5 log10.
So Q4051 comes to -0.06 mag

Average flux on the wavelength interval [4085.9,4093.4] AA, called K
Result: 31.7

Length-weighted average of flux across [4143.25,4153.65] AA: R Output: 35.6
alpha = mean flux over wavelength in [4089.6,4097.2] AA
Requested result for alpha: 29.4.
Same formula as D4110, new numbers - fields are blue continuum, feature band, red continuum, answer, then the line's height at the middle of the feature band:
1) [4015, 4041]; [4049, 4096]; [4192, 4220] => 2.3 AA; 37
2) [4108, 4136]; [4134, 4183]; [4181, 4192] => 0.3 AA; 35.7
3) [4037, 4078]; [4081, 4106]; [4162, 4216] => 3.1 AA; 36.5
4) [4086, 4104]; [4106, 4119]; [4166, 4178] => -0.7 AA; 31.8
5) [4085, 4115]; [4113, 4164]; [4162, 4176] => -3.6 AA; 33.2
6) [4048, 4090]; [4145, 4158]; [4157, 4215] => 0.0 AA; 35.9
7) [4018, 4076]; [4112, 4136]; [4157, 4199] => 1.0 AA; 36.2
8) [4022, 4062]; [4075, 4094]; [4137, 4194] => 1.2 AA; 36.1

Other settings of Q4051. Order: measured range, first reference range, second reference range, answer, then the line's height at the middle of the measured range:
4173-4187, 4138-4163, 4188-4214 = 0.03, 36.3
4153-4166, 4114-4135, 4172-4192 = -0.03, 35.4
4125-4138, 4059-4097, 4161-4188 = 0.01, 35.3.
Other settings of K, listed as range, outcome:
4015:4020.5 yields 38.8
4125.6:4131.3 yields 34.9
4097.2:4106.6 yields 31.8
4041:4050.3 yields 36.8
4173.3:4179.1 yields 34.5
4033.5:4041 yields 39.1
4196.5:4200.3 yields 36.5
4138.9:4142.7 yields 37.1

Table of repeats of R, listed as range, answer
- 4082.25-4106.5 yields 31.6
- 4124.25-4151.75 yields 35.4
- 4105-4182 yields 34.8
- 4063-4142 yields 34.2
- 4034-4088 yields 36.6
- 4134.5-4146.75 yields 35.7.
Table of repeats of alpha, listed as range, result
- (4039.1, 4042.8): 40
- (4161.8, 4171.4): 35.3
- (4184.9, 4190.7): 36.9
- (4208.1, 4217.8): 35.9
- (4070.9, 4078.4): 36.8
